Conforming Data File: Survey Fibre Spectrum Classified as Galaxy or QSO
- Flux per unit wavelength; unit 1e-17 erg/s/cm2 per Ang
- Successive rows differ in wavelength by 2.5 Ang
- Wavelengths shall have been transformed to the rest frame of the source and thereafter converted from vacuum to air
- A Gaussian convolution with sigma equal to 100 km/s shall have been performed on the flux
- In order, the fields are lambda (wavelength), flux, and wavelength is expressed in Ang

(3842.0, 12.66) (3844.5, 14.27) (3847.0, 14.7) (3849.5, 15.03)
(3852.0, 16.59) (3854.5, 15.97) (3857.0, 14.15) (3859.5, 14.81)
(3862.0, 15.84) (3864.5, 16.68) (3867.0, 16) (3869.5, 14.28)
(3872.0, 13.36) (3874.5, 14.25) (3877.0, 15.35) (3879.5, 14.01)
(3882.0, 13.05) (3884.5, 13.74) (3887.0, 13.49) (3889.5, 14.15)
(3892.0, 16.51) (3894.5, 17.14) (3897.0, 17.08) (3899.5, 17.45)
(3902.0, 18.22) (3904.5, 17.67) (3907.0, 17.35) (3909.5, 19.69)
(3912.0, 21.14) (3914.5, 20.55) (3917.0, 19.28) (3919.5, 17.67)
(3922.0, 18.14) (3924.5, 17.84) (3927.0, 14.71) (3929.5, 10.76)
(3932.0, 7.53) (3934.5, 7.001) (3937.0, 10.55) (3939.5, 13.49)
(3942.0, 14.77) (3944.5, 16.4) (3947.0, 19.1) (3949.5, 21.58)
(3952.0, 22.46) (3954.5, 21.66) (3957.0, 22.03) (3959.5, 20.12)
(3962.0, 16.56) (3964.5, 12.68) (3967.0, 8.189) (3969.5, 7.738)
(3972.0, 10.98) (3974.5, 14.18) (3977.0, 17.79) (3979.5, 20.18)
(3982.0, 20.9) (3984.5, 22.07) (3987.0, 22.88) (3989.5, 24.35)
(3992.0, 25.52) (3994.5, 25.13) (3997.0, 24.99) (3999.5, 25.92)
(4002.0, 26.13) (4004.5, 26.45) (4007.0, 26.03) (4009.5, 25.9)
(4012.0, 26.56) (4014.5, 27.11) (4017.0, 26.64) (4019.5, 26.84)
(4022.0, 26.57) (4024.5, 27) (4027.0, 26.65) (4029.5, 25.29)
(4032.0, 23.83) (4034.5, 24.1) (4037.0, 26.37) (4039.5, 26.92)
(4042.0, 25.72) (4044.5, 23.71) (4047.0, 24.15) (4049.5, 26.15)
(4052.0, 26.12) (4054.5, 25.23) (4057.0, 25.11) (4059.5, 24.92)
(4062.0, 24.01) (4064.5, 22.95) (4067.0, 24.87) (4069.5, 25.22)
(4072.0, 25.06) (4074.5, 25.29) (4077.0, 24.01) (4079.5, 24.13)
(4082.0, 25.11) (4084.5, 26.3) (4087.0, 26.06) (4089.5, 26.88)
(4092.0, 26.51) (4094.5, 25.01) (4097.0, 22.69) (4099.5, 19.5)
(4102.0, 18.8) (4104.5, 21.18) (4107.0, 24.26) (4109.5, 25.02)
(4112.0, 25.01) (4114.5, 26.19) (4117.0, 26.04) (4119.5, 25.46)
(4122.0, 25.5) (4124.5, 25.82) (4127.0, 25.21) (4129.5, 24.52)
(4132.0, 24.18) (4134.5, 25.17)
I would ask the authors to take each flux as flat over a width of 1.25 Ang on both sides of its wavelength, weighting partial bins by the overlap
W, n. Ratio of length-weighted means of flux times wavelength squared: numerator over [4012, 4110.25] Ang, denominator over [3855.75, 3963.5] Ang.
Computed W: 1.66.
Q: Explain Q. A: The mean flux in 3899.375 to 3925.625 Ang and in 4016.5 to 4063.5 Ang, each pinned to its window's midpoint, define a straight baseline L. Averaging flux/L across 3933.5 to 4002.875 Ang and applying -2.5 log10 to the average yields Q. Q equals 0.18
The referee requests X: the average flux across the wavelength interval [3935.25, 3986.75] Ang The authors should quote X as 16.7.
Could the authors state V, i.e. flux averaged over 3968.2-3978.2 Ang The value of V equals 12.6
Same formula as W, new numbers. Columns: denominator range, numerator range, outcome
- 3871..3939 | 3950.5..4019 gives 1.43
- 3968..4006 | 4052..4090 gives 1.24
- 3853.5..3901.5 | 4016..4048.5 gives 1.83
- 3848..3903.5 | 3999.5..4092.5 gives 1.82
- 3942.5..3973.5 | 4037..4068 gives 1.59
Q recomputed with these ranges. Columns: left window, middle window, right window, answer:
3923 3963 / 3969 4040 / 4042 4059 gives -0.11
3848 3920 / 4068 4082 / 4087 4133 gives -0.08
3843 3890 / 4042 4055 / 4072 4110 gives -0.13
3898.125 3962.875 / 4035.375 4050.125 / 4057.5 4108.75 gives -0.14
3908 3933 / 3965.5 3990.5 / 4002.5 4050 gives 0.29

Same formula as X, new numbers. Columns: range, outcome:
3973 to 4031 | 24.3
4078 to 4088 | 25.3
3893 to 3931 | 17.6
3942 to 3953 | 19.2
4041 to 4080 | 24.8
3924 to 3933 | 12.4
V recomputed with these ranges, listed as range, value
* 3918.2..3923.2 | 17.9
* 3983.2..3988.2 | 22.5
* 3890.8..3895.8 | 16.8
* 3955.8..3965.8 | 17.8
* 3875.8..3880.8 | 14.7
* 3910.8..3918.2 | 20.3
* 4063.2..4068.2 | 23.9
